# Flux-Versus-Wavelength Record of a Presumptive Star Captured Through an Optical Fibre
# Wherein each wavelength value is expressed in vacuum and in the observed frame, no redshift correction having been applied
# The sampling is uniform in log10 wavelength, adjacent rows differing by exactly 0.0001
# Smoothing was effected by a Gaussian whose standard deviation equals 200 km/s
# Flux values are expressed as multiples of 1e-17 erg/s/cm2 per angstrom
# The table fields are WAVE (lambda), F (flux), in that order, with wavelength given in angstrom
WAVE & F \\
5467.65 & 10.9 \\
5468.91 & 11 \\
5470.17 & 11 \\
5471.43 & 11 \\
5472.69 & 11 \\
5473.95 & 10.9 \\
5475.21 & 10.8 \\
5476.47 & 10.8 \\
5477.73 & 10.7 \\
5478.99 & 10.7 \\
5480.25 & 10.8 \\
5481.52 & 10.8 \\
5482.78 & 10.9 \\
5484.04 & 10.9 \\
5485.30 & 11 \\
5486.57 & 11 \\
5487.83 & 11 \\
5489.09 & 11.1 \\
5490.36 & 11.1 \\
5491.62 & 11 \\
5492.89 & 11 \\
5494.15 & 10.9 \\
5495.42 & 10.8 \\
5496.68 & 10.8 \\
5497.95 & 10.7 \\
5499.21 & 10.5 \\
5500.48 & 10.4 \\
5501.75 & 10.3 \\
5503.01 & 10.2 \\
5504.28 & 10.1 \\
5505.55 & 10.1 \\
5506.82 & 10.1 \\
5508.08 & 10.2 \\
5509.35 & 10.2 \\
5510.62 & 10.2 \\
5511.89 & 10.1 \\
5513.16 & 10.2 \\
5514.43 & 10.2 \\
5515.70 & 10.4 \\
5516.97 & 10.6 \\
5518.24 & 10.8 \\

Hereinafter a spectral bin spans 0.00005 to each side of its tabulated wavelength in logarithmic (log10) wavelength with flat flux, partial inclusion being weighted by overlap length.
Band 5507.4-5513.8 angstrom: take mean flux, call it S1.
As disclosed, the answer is 10.2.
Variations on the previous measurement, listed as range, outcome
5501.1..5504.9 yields 10.2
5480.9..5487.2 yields 10.9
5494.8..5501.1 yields 10.6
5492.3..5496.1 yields 10.9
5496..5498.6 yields 10.8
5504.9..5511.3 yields 10.2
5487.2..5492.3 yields 11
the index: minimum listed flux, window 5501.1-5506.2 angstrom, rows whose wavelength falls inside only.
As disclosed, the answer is 10.1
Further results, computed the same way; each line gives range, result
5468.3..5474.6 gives 10.9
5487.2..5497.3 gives 10.8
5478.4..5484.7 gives 10.7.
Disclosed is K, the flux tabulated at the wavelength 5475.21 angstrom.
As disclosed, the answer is 10.8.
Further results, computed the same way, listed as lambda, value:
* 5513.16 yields 10.2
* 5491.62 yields 11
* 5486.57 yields 11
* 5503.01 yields 10.2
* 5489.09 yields 11.1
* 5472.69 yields 11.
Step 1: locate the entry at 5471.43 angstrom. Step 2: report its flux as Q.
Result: 11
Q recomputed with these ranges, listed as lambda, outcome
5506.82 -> 10.1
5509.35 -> 10.2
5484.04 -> 10.9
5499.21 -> 10.5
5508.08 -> 10.2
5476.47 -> 10.8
